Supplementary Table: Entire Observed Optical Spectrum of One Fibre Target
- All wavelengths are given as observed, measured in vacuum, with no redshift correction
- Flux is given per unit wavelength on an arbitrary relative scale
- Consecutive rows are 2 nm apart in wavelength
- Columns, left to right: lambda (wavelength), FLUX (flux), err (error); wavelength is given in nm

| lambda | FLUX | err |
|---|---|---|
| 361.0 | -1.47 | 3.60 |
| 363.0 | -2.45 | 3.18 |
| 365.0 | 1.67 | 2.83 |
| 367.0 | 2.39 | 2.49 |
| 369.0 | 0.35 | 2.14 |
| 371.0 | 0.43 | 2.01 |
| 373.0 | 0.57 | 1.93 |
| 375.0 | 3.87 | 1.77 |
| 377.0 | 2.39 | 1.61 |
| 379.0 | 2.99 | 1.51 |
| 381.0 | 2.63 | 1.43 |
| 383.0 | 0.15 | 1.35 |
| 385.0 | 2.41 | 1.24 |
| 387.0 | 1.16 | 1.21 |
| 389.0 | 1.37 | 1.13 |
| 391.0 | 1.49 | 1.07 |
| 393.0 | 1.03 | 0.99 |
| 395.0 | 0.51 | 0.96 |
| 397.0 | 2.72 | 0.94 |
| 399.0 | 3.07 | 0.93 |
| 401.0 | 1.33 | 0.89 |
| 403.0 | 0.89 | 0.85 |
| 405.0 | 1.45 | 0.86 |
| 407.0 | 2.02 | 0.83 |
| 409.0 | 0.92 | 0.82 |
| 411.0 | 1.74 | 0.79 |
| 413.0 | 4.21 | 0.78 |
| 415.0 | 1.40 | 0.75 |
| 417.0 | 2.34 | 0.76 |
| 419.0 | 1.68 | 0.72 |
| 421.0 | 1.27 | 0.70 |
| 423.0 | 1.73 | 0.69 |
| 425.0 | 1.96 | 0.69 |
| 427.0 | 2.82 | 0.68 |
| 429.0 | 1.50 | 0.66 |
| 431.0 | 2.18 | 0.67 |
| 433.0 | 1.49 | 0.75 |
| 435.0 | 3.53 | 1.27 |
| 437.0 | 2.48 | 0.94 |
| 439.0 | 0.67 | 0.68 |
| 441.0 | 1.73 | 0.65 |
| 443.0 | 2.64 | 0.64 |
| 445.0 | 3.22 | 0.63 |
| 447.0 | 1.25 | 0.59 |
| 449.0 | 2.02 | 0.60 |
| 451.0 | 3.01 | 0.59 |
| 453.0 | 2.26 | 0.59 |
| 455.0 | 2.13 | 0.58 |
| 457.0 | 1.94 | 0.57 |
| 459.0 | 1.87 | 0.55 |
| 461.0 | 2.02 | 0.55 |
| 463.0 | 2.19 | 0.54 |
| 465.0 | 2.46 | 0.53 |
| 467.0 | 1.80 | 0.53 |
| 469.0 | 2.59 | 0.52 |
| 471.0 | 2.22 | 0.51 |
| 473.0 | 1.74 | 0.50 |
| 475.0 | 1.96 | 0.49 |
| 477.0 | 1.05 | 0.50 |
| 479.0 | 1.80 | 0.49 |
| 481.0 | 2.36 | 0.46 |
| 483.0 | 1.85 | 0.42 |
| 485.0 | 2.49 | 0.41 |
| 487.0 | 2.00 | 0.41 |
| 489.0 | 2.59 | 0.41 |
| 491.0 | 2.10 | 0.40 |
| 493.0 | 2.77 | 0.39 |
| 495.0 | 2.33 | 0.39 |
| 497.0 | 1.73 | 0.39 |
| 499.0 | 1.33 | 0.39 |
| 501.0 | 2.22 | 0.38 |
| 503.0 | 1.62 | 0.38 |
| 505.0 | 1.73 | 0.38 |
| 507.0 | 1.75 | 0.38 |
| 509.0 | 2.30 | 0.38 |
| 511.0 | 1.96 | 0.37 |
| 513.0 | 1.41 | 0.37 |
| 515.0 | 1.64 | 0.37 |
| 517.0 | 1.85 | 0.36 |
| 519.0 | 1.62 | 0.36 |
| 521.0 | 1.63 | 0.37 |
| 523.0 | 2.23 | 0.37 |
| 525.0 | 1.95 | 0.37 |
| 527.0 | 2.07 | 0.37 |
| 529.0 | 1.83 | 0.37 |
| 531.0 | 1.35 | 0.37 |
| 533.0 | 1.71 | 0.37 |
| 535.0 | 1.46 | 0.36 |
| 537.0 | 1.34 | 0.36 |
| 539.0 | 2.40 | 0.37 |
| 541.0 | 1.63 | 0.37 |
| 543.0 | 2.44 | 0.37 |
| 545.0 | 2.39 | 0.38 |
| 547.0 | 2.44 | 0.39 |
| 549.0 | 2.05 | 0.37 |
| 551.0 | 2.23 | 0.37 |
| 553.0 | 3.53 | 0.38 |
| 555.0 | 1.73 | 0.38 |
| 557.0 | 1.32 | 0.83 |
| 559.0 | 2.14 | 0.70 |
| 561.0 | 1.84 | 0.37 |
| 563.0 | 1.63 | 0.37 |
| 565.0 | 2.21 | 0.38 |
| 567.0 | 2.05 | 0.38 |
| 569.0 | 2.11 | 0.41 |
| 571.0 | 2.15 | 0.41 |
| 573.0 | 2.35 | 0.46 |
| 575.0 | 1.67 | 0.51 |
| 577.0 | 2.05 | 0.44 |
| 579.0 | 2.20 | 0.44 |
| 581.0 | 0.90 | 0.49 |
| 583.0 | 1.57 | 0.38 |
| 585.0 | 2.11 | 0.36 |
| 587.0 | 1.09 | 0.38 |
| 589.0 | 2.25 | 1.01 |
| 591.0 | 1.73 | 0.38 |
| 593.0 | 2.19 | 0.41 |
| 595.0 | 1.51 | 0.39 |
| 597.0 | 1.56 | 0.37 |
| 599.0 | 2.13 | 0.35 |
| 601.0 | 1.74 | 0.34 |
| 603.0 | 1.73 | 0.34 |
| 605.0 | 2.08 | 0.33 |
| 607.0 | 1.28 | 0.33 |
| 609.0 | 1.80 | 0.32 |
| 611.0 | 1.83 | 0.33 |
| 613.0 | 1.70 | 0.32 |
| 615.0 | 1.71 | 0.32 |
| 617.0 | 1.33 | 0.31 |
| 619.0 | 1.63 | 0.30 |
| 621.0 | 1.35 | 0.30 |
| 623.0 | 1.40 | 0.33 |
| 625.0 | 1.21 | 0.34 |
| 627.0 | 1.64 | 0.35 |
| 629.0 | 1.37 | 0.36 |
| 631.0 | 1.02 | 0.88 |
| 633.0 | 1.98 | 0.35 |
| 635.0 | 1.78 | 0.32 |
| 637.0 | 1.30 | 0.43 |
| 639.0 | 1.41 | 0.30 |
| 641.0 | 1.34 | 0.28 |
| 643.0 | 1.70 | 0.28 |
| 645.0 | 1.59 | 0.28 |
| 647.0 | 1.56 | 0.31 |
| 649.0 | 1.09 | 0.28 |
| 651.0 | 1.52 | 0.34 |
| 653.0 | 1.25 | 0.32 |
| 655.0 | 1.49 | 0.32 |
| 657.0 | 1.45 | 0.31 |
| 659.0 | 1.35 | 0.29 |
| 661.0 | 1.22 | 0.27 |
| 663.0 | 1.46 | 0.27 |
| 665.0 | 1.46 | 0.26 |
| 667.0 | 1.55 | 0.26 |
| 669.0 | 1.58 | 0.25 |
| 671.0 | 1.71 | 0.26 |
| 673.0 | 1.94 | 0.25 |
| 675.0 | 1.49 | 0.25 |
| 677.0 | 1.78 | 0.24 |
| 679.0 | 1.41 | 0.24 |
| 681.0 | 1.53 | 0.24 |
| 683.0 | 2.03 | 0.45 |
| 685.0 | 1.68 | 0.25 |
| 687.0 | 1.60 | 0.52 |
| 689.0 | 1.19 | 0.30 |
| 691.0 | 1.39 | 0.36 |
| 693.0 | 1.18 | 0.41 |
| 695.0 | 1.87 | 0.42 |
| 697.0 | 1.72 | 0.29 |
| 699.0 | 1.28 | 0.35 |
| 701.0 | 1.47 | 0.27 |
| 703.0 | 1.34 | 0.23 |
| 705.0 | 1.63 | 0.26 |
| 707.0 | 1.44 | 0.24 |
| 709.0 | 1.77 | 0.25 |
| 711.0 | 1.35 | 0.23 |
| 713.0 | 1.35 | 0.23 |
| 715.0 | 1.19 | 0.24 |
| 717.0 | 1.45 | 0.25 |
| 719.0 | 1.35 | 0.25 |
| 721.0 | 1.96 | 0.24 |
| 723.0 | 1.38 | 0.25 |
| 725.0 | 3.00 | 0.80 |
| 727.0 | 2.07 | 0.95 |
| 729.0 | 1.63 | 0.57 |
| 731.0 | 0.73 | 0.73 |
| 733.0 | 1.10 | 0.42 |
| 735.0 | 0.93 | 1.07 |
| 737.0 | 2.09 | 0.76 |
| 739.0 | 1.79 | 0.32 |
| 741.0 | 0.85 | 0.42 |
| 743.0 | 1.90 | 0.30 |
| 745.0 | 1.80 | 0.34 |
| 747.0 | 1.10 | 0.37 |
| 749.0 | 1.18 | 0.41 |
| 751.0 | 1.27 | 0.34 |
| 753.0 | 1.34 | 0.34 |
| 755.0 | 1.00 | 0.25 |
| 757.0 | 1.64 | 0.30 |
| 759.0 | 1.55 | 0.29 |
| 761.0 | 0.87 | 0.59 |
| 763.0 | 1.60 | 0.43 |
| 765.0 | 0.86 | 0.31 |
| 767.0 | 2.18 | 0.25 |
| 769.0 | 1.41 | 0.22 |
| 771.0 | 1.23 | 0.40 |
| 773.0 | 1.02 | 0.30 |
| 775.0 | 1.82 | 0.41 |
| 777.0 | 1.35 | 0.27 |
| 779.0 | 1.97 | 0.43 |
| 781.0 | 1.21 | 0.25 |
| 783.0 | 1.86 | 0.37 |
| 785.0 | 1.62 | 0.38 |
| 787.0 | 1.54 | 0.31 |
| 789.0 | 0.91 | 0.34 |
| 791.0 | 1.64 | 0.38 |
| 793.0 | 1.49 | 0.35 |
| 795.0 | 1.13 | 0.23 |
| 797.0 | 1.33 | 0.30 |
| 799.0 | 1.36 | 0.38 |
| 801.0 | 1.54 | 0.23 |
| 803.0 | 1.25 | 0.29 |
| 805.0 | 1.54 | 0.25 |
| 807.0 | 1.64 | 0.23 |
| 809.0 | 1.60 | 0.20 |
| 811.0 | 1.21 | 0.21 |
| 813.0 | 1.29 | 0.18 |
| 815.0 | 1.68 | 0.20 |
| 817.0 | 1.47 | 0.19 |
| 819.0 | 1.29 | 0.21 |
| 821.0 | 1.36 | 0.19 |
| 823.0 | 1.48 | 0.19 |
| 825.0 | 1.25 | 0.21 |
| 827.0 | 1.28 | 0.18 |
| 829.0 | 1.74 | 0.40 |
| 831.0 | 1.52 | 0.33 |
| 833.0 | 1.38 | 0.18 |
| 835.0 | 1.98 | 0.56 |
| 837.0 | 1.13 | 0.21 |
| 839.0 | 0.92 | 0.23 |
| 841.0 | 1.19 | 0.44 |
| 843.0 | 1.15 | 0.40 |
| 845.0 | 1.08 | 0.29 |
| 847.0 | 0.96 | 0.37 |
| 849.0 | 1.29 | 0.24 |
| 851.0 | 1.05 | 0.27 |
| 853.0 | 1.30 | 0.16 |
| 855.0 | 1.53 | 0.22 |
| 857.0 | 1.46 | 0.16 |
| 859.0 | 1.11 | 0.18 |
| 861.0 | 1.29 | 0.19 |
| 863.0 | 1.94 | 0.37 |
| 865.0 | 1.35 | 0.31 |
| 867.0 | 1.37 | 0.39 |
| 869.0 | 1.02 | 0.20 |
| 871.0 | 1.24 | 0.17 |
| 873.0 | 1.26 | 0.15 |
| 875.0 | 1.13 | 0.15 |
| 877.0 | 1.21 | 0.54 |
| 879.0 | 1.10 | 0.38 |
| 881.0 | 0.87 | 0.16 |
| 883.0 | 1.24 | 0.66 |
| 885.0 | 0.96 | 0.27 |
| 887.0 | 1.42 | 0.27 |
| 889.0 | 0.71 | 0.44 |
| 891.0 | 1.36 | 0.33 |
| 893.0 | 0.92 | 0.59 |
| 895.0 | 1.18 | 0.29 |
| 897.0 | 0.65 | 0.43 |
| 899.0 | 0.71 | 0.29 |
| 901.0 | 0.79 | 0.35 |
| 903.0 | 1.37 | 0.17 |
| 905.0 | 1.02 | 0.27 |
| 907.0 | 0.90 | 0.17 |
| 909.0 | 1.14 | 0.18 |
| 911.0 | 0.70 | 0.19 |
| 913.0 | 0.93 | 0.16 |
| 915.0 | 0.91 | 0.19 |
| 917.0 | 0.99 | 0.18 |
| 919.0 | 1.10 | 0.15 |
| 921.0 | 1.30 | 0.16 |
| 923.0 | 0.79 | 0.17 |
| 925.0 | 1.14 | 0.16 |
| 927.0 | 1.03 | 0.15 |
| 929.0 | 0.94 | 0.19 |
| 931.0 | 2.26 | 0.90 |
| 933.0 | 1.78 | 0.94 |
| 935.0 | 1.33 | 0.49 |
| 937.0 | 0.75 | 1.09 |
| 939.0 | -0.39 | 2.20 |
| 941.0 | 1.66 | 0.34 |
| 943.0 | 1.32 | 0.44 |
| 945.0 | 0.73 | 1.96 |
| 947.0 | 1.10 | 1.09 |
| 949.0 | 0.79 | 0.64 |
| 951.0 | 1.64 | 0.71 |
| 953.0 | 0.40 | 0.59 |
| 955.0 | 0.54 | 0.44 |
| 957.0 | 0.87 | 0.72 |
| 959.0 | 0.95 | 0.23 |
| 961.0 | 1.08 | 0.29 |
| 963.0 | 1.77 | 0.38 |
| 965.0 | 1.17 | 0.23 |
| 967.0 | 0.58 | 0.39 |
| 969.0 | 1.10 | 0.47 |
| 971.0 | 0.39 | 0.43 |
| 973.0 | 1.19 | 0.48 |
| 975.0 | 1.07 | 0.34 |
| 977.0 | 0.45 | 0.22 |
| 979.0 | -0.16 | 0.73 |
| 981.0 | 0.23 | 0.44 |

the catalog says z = 0.11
